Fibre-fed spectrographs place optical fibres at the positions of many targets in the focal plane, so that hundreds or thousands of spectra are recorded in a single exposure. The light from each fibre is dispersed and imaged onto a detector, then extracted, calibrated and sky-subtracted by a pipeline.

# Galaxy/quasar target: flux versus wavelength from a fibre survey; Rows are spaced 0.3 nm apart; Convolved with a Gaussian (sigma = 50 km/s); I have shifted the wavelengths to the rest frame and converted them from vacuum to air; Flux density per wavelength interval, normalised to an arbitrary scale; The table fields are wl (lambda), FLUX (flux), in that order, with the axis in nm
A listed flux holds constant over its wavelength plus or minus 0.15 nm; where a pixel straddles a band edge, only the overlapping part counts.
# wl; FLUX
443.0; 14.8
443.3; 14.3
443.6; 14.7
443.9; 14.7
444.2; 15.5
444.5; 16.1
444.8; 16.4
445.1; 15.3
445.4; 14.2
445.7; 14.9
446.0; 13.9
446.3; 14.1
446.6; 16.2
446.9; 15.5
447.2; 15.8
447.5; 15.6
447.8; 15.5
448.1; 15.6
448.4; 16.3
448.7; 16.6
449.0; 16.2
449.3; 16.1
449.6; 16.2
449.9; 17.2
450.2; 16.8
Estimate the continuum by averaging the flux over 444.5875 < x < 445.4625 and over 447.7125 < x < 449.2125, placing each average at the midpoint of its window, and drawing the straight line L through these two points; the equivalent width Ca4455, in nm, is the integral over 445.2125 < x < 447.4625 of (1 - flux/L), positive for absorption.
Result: 0.10 nm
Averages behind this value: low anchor 15.5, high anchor 16.1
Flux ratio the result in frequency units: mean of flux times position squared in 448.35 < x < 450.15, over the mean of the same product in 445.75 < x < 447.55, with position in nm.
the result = 1.1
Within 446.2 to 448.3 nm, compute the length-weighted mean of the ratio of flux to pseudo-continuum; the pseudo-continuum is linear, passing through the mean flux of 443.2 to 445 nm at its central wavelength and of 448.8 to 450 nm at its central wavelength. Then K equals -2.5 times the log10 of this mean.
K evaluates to 0.03 mag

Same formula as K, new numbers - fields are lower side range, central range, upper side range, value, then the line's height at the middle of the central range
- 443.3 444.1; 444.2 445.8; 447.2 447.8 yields -0.03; 15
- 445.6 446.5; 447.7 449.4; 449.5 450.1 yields -0.01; 16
